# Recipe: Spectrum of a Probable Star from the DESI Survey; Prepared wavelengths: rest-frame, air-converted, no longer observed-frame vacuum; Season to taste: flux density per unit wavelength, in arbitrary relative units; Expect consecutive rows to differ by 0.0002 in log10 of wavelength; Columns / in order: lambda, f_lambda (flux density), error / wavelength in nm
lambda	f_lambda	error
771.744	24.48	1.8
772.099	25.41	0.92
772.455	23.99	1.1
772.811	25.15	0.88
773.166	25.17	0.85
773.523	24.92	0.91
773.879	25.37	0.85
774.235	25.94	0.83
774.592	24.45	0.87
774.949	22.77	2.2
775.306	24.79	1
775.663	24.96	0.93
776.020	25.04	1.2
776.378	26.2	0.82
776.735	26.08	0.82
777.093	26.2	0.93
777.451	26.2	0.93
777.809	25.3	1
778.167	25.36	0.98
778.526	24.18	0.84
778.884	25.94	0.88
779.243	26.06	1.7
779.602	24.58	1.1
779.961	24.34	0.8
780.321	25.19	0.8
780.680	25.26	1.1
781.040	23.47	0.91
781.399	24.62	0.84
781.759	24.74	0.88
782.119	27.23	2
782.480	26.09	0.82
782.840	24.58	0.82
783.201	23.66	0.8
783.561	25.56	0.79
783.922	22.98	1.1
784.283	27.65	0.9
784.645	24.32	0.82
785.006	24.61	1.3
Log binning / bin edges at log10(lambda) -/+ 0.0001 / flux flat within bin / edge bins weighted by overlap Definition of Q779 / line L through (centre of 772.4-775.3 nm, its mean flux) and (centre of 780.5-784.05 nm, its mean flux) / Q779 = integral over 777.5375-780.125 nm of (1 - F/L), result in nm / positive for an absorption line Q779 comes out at -0.04 nm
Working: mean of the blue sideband 24.8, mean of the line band 25.2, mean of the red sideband 24.9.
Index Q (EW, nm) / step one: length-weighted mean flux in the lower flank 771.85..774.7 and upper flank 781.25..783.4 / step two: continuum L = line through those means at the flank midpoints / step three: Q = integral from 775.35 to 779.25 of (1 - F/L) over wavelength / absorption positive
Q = -0.07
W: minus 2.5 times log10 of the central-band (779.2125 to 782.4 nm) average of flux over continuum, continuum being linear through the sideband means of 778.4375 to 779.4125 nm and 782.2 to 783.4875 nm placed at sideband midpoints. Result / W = 0.01 mag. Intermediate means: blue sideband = 25.5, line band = 25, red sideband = 25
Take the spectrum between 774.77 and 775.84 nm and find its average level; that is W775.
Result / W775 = 24.2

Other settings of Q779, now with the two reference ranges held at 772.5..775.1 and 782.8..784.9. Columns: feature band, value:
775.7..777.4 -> -0.07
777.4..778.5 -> -0.02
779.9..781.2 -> 0.01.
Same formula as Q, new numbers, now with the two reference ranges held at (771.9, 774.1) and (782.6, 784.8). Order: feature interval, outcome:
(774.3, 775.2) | 0.04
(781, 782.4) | -0.02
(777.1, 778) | -0.03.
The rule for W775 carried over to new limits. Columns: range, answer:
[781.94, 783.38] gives 25.4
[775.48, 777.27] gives 25.7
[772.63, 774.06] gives 25.2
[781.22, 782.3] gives 25.5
